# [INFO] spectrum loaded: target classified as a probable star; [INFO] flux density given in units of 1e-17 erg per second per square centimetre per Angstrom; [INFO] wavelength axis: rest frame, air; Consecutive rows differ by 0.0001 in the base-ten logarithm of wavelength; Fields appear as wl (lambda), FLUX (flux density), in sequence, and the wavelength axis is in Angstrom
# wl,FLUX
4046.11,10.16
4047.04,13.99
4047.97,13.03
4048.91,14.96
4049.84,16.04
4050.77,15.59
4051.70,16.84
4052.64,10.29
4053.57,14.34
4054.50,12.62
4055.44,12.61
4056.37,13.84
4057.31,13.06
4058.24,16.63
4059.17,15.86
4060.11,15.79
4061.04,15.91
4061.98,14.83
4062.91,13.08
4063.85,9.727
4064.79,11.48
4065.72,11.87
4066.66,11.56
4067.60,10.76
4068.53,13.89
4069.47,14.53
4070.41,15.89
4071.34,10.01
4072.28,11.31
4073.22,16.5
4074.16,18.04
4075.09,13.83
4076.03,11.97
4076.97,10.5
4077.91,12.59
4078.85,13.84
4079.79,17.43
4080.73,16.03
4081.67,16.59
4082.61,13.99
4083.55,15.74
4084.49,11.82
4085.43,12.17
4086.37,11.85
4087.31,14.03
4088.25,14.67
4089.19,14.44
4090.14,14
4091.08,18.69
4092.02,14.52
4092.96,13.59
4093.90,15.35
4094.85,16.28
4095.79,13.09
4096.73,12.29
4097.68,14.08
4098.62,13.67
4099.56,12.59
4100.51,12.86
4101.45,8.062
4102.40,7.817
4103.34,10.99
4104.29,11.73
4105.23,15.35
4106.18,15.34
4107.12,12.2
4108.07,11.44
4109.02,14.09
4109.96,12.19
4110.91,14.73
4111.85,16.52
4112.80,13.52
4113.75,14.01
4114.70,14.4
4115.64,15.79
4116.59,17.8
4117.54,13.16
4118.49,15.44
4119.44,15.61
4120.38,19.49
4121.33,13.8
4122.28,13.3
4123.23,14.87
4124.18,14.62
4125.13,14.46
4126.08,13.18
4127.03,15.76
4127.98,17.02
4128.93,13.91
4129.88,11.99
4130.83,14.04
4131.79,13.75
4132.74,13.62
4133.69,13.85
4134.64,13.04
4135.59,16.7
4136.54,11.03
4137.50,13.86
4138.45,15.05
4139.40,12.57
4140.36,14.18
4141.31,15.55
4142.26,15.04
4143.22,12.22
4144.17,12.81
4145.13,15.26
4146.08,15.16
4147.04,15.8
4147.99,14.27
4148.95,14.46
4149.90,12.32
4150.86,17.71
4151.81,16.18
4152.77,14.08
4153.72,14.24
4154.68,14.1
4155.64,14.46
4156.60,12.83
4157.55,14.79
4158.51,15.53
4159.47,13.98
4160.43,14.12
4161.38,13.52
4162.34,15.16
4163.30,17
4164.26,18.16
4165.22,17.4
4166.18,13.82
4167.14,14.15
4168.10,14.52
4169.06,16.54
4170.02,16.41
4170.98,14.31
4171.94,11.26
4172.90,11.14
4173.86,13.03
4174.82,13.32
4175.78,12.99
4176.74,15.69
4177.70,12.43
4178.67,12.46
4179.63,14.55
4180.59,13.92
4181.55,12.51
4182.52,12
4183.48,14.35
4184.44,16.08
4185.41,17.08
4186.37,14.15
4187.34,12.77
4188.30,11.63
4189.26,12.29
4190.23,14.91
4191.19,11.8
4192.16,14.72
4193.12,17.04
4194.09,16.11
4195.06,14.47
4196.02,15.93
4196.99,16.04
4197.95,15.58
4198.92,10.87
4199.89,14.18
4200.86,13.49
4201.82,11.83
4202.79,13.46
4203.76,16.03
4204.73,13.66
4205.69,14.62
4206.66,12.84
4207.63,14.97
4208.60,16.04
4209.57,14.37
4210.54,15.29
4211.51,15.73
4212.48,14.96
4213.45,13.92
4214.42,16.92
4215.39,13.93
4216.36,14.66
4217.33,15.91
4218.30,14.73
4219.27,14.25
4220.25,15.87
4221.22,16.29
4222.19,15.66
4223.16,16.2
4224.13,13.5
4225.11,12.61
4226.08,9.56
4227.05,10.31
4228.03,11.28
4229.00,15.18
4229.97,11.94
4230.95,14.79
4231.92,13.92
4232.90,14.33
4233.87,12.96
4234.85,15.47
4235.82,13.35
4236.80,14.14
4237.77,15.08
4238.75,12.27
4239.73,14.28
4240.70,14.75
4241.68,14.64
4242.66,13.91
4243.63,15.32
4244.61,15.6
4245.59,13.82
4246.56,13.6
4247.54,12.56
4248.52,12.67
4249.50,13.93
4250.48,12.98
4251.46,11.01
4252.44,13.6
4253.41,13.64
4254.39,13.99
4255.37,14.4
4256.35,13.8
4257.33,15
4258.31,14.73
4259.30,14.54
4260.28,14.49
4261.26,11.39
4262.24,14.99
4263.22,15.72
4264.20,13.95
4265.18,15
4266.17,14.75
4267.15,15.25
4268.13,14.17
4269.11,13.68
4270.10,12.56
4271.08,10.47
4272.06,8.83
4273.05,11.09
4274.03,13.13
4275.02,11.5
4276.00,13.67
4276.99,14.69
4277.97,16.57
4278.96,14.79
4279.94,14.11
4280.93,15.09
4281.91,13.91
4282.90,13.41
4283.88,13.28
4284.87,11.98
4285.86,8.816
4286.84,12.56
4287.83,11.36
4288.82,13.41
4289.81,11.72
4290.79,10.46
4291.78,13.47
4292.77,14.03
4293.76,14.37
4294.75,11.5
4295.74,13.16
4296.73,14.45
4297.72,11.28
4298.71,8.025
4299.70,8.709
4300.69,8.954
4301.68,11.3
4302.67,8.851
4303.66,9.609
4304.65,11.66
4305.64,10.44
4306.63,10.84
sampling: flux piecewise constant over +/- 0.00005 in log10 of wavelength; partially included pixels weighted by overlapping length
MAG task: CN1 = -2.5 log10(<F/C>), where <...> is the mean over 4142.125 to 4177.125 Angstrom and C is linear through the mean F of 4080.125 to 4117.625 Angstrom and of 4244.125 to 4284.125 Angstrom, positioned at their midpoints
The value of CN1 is -0.06 mag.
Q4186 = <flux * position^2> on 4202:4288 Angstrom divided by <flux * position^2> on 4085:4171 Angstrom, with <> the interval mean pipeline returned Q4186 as 1.0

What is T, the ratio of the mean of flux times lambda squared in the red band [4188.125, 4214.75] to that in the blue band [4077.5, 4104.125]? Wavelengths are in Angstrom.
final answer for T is 1.1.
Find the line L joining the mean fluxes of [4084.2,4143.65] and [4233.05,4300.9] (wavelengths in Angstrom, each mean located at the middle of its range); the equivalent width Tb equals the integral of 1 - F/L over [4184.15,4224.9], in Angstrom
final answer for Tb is -3.2 Angstrom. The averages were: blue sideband 13.9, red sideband 13.3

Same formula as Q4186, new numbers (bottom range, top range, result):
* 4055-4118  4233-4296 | 1.07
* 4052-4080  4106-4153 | 1.10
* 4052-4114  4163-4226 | 1.12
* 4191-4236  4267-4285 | 0.95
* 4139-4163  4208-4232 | 1.02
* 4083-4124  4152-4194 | 1.06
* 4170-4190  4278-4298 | 1.01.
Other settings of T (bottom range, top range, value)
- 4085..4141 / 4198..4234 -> 1.06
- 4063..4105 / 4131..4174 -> 1.12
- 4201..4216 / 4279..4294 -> 0.91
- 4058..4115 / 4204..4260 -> 1.11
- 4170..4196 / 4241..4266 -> 1.05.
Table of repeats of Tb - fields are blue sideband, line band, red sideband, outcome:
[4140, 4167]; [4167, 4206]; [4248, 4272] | 1.19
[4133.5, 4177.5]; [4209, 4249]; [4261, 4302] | -2.10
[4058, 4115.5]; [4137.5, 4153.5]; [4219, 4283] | -0.96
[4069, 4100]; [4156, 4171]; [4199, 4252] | -1.16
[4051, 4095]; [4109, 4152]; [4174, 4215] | -1.36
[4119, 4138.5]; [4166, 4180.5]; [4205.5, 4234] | 0.57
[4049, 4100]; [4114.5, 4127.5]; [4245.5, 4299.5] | -1.30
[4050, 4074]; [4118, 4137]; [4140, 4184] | -0.51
